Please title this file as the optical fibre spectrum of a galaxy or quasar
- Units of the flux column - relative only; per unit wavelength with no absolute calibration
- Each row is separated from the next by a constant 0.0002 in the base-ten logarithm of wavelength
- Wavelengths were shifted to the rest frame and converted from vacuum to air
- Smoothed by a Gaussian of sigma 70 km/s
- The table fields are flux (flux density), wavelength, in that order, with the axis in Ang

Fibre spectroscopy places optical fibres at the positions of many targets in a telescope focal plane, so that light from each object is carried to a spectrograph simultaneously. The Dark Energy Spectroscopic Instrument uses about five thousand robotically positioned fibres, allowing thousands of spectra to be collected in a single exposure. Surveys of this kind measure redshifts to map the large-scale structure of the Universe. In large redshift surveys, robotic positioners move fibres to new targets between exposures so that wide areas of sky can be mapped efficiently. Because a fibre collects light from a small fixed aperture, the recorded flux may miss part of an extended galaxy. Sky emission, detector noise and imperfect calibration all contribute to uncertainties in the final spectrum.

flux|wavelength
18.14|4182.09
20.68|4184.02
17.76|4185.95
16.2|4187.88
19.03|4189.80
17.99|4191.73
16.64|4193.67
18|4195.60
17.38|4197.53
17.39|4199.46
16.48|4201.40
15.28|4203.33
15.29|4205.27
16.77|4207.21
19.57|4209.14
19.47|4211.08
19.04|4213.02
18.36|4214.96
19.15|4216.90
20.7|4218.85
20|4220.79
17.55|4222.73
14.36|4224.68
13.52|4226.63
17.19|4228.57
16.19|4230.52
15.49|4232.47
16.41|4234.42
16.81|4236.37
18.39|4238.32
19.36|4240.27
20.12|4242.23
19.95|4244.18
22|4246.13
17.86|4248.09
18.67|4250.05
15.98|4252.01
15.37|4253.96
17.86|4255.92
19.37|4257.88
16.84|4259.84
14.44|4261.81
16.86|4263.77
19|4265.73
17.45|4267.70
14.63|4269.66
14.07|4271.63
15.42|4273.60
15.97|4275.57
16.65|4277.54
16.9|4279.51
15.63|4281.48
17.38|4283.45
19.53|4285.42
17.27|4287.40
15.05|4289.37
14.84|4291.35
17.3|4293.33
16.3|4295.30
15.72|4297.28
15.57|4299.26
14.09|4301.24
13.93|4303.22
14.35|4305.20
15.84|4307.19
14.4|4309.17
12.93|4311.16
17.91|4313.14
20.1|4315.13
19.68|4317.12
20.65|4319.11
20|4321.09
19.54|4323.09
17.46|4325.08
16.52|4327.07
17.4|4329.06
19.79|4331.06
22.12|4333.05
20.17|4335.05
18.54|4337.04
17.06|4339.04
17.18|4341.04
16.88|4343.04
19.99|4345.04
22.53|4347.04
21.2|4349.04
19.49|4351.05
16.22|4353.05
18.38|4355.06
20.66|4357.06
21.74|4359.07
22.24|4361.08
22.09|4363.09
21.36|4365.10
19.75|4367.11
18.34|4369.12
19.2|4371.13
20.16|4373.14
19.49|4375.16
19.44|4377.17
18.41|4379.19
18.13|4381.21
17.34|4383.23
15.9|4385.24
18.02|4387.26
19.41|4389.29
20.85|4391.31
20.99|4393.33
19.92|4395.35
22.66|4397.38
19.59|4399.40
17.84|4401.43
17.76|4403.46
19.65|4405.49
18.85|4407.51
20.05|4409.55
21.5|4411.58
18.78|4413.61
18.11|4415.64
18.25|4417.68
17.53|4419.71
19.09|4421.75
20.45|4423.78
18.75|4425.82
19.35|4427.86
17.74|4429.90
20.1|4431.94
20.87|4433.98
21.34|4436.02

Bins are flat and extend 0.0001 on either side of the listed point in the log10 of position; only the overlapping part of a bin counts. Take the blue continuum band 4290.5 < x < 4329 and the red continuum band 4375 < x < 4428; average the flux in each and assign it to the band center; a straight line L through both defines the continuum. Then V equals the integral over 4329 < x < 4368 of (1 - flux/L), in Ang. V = -4.5 Ang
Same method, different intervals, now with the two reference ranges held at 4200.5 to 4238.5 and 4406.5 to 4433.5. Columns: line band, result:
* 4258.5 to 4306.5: 4.8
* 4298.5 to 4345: 1.8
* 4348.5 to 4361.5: -0.9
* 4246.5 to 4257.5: 0.0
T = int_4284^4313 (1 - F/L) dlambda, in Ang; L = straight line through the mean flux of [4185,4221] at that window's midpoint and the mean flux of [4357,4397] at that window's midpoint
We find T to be 5.0 Ang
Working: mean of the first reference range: 17.9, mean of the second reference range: 19.7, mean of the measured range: 15.6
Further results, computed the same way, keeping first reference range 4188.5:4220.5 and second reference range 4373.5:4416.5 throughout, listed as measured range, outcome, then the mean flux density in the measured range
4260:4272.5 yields 1.5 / 16.1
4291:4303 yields 1.9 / 15.6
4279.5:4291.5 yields 1.1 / 16.8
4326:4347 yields 0.1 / 18.7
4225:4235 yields 1.4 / 15.6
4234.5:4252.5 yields -0.5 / 18.7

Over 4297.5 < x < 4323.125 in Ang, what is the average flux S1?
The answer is 16.7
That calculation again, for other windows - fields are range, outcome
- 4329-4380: 19.7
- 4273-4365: 17.9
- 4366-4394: 18.9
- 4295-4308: 15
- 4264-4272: 16.5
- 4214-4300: 17.1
